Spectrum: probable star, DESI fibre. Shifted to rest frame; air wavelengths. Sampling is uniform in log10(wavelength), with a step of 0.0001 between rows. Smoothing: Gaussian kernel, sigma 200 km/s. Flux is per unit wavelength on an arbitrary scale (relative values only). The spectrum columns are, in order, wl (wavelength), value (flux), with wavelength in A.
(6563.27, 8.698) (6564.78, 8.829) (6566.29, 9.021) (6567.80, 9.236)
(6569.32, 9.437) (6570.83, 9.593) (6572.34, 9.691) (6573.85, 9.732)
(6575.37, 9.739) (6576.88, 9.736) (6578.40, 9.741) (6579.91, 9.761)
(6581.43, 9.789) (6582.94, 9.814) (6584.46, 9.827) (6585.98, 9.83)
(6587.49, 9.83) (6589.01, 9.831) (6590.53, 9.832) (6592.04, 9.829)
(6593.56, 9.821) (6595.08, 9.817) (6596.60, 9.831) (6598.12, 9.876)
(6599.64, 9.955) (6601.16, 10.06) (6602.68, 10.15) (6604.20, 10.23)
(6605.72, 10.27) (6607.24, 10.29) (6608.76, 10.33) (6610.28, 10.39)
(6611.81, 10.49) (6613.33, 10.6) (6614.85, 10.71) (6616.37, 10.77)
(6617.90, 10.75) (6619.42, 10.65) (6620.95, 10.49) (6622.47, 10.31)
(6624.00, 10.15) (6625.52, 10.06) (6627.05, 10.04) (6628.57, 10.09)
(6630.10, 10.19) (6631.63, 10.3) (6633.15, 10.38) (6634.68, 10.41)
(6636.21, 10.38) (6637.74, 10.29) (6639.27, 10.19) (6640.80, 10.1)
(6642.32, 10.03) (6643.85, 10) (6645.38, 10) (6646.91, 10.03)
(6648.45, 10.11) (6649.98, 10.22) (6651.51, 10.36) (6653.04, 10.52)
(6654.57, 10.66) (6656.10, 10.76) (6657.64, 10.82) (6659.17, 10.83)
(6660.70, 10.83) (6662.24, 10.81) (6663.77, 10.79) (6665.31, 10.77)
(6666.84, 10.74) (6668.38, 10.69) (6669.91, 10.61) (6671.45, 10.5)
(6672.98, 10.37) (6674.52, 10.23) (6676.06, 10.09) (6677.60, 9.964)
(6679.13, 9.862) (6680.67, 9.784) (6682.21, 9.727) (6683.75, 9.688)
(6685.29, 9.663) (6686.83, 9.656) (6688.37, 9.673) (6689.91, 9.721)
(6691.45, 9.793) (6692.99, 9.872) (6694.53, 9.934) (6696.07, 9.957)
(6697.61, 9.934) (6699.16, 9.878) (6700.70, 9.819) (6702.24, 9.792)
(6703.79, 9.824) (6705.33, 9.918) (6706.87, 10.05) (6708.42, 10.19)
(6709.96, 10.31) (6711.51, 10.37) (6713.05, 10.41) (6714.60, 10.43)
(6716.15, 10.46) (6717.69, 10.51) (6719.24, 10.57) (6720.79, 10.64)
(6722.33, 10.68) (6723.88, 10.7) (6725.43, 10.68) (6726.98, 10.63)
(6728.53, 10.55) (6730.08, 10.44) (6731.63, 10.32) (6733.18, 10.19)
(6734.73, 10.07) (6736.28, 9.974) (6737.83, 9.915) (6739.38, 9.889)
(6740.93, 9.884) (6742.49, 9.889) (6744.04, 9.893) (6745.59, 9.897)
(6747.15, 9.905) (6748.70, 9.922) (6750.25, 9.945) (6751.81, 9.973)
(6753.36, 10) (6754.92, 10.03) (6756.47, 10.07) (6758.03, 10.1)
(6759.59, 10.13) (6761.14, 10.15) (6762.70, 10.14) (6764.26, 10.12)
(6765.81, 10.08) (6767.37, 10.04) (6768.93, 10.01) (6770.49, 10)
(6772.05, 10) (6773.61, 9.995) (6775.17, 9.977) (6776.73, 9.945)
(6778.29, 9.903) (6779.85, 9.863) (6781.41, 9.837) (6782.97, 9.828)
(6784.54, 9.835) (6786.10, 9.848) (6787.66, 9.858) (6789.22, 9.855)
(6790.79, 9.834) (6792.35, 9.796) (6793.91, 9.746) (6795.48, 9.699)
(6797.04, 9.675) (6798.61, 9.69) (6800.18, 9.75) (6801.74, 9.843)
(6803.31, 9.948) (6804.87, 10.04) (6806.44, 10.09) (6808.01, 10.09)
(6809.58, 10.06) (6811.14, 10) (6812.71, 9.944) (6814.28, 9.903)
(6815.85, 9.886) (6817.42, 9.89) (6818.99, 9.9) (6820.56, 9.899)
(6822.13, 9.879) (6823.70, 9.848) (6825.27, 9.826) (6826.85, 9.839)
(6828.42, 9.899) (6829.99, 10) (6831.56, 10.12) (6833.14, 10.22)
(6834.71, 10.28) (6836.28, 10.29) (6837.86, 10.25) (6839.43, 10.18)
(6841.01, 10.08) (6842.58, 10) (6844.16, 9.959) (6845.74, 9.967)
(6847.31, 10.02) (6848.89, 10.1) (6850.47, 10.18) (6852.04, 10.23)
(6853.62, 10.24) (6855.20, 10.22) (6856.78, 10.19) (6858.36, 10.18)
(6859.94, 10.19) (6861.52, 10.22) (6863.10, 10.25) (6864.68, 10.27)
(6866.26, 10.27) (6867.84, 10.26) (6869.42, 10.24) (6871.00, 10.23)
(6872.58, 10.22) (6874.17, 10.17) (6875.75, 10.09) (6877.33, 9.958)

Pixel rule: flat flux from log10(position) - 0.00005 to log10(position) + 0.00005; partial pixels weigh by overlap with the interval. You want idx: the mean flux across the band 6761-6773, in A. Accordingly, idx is 10.1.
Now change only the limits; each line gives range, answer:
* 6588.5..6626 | 10.2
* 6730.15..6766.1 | 10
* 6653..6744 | 10.2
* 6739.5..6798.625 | 9.93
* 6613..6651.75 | 10.3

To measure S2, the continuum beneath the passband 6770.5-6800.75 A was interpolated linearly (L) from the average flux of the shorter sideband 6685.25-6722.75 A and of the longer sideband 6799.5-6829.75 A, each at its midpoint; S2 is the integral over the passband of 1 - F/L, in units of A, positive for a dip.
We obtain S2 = 0.4 A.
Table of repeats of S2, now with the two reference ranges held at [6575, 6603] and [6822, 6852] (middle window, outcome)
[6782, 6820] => 0.6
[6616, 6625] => -0.6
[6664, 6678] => -0.8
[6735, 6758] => 0.1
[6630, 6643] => -0.5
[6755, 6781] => -0.1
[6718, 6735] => -0.9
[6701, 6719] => -0.5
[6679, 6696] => 0.3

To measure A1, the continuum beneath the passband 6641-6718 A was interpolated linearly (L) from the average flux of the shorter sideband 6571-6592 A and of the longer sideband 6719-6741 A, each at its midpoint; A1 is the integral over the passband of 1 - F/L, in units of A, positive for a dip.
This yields -0.30 A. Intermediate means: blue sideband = 9.78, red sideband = 10.4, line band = 10.2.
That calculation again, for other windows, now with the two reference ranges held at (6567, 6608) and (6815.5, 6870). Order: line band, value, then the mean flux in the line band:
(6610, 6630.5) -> -1.1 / 10.4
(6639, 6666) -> -1.5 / 10.4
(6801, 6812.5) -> 0.1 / 10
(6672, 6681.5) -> -0.1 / 10.1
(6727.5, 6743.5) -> -0.2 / 10.1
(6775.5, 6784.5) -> 0.1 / 9.87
